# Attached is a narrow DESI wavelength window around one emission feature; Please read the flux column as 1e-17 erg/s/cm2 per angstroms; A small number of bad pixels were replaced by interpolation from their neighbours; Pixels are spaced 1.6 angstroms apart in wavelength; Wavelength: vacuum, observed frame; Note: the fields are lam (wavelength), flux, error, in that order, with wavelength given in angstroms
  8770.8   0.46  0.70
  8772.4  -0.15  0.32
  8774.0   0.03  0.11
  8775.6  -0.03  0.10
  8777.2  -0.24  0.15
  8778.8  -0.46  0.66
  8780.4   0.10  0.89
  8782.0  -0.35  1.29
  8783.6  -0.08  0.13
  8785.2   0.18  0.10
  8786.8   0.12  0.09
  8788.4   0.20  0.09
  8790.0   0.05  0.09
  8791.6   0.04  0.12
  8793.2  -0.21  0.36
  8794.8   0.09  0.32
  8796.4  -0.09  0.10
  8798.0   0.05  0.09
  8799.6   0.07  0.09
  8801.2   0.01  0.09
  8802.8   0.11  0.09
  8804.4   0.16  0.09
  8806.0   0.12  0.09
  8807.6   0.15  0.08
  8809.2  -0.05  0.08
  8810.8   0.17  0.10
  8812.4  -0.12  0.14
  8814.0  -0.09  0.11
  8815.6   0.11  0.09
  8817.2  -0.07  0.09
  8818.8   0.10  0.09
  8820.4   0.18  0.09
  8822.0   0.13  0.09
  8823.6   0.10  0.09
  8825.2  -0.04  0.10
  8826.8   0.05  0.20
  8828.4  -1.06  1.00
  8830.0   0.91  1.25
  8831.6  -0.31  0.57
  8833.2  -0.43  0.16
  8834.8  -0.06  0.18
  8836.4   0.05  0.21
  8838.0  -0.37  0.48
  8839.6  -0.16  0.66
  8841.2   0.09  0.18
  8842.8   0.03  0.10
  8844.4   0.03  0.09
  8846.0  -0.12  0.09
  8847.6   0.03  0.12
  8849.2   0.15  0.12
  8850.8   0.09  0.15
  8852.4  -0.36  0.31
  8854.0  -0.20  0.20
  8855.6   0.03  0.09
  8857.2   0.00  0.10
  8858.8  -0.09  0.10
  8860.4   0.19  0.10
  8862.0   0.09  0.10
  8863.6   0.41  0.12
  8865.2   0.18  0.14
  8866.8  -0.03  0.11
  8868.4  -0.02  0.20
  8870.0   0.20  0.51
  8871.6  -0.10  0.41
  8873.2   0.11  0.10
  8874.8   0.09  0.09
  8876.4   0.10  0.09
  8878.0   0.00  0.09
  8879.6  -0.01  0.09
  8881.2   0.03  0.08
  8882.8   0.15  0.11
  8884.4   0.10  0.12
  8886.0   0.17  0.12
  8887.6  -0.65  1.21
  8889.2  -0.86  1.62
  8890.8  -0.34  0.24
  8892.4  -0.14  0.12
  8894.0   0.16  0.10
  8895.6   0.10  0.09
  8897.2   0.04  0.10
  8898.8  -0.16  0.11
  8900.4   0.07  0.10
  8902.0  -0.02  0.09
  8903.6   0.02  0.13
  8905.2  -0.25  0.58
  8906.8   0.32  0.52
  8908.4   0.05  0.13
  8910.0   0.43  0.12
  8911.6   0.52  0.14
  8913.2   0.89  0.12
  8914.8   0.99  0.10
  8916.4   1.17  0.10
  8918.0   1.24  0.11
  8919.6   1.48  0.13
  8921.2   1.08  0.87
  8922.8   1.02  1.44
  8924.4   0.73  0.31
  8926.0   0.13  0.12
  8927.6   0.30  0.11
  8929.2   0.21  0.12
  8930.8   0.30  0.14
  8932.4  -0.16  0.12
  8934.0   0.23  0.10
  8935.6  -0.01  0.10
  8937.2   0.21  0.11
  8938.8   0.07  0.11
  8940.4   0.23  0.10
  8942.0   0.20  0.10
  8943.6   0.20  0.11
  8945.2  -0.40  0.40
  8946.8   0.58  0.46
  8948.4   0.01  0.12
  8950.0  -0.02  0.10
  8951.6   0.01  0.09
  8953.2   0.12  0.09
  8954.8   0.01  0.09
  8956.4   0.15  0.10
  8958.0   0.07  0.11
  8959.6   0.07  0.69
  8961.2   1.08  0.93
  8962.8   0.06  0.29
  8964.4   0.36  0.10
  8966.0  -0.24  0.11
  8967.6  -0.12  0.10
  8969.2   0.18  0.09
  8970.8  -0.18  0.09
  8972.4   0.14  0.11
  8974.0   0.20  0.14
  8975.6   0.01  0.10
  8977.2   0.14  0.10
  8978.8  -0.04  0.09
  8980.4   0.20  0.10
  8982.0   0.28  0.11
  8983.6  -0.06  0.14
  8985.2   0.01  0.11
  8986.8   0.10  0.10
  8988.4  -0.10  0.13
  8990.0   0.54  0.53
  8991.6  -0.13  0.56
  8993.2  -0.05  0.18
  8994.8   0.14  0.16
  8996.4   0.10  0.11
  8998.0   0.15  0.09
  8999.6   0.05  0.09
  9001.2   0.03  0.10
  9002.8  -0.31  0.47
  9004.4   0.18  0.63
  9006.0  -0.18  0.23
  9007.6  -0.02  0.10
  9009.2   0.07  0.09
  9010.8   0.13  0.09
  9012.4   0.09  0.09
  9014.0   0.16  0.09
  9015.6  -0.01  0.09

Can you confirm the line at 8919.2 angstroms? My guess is [O II]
